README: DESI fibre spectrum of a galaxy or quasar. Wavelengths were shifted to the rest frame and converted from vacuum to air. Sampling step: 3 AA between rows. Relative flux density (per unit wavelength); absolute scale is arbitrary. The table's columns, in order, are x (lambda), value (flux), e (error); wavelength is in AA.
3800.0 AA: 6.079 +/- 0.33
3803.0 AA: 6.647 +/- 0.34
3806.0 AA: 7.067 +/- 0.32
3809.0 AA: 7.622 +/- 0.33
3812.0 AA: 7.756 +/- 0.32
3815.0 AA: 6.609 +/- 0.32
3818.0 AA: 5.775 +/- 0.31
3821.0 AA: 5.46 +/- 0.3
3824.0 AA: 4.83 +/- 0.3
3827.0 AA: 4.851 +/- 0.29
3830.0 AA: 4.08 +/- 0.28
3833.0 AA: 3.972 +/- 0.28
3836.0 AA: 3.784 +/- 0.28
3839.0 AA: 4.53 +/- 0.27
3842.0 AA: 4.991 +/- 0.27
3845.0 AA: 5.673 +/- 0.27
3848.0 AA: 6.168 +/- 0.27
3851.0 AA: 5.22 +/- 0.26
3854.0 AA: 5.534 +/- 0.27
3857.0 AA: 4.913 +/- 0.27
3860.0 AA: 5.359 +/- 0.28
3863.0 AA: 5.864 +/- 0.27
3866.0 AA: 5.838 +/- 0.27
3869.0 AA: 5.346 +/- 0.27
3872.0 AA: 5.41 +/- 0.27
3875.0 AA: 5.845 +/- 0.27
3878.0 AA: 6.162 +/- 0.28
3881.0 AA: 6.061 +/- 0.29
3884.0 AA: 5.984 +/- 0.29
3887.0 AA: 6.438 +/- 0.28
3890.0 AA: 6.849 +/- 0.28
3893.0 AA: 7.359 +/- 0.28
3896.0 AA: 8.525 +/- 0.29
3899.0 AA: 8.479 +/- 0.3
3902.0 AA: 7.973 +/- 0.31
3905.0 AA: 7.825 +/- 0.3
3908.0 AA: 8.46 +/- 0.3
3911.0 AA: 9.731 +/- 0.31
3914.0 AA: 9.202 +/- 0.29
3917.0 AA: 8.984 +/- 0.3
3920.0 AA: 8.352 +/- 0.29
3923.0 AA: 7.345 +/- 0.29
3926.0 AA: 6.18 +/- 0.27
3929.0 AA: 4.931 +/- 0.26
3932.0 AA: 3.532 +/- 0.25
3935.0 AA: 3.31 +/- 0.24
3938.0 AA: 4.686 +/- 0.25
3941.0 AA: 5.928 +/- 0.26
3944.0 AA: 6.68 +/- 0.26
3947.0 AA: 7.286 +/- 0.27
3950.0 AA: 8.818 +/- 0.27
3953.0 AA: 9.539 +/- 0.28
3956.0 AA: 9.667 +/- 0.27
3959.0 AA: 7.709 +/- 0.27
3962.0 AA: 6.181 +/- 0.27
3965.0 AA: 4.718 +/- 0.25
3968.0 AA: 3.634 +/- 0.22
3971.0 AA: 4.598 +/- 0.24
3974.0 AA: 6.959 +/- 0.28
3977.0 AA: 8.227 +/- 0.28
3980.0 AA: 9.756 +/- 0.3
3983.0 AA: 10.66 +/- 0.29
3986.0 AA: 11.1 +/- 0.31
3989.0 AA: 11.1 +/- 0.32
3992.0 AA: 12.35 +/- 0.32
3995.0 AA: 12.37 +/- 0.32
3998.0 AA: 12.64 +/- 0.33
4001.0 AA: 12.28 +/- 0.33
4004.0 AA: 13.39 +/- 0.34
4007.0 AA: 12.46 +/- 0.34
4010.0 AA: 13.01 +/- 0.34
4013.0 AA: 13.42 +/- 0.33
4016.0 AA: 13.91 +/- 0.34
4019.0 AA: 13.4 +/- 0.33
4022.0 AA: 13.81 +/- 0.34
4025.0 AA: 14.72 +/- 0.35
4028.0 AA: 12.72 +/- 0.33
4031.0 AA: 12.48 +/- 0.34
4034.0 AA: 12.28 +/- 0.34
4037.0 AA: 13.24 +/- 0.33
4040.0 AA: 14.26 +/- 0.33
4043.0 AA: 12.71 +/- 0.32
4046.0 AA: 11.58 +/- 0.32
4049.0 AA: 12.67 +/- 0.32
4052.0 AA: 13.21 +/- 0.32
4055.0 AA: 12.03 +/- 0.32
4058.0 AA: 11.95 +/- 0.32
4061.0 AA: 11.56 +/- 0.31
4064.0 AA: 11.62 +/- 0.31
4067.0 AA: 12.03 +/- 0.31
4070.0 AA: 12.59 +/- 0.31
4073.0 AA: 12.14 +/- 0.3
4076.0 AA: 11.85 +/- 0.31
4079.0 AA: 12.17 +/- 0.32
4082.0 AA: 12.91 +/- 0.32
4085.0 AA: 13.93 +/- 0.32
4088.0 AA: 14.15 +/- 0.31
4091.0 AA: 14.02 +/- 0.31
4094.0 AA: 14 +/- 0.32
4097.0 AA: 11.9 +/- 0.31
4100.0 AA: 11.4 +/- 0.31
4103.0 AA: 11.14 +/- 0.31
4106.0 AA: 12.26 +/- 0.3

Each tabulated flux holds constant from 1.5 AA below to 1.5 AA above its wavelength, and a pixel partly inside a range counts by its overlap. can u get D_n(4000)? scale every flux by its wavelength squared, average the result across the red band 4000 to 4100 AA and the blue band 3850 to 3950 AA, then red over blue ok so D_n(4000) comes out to 2.10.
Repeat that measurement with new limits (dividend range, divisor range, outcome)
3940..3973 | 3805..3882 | 1.30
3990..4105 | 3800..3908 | 2.32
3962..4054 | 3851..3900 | 1.97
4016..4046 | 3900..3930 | 1.76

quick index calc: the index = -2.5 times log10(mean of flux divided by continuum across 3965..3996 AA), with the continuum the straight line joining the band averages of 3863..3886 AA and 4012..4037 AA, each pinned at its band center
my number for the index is 0.27 mag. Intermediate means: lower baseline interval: 5.82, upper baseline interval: 13.3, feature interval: 8.81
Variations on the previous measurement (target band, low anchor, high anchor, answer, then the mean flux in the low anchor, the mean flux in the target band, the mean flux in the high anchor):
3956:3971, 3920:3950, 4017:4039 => 0.34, 5.85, 5.87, 13.3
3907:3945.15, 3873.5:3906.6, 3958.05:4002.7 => 0.16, 7.05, 6.69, 8.99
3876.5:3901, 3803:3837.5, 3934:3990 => -0.08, 5.66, 7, 7.4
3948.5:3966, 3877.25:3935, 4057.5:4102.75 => 0.11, 7.19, 7.86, 12.5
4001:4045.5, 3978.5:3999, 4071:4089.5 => -0.11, 11.4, 13.2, 12.9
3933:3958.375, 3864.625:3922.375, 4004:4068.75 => 0.33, 7.31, 6.95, 12.8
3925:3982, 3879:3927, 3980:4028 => 0.49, 7.73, 6.48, 12.6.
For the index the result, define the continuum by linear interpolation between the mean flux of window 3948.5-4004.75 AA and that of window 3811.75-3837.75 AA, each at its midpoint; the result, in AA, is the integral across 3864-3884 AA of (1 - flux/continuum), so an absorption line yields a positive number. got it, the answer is 2.0 AA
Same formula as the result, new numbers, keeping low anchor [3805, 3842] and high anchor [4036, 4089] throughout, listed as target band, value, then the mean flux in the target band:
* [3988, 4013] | -4.2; 12.5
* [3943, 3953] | 1.4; 7.93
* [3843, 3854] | 1.0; 5.63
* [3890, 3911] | -1.0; 8.13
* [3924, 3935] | 4.9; 4.78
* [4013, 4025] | -2.7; 13.8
